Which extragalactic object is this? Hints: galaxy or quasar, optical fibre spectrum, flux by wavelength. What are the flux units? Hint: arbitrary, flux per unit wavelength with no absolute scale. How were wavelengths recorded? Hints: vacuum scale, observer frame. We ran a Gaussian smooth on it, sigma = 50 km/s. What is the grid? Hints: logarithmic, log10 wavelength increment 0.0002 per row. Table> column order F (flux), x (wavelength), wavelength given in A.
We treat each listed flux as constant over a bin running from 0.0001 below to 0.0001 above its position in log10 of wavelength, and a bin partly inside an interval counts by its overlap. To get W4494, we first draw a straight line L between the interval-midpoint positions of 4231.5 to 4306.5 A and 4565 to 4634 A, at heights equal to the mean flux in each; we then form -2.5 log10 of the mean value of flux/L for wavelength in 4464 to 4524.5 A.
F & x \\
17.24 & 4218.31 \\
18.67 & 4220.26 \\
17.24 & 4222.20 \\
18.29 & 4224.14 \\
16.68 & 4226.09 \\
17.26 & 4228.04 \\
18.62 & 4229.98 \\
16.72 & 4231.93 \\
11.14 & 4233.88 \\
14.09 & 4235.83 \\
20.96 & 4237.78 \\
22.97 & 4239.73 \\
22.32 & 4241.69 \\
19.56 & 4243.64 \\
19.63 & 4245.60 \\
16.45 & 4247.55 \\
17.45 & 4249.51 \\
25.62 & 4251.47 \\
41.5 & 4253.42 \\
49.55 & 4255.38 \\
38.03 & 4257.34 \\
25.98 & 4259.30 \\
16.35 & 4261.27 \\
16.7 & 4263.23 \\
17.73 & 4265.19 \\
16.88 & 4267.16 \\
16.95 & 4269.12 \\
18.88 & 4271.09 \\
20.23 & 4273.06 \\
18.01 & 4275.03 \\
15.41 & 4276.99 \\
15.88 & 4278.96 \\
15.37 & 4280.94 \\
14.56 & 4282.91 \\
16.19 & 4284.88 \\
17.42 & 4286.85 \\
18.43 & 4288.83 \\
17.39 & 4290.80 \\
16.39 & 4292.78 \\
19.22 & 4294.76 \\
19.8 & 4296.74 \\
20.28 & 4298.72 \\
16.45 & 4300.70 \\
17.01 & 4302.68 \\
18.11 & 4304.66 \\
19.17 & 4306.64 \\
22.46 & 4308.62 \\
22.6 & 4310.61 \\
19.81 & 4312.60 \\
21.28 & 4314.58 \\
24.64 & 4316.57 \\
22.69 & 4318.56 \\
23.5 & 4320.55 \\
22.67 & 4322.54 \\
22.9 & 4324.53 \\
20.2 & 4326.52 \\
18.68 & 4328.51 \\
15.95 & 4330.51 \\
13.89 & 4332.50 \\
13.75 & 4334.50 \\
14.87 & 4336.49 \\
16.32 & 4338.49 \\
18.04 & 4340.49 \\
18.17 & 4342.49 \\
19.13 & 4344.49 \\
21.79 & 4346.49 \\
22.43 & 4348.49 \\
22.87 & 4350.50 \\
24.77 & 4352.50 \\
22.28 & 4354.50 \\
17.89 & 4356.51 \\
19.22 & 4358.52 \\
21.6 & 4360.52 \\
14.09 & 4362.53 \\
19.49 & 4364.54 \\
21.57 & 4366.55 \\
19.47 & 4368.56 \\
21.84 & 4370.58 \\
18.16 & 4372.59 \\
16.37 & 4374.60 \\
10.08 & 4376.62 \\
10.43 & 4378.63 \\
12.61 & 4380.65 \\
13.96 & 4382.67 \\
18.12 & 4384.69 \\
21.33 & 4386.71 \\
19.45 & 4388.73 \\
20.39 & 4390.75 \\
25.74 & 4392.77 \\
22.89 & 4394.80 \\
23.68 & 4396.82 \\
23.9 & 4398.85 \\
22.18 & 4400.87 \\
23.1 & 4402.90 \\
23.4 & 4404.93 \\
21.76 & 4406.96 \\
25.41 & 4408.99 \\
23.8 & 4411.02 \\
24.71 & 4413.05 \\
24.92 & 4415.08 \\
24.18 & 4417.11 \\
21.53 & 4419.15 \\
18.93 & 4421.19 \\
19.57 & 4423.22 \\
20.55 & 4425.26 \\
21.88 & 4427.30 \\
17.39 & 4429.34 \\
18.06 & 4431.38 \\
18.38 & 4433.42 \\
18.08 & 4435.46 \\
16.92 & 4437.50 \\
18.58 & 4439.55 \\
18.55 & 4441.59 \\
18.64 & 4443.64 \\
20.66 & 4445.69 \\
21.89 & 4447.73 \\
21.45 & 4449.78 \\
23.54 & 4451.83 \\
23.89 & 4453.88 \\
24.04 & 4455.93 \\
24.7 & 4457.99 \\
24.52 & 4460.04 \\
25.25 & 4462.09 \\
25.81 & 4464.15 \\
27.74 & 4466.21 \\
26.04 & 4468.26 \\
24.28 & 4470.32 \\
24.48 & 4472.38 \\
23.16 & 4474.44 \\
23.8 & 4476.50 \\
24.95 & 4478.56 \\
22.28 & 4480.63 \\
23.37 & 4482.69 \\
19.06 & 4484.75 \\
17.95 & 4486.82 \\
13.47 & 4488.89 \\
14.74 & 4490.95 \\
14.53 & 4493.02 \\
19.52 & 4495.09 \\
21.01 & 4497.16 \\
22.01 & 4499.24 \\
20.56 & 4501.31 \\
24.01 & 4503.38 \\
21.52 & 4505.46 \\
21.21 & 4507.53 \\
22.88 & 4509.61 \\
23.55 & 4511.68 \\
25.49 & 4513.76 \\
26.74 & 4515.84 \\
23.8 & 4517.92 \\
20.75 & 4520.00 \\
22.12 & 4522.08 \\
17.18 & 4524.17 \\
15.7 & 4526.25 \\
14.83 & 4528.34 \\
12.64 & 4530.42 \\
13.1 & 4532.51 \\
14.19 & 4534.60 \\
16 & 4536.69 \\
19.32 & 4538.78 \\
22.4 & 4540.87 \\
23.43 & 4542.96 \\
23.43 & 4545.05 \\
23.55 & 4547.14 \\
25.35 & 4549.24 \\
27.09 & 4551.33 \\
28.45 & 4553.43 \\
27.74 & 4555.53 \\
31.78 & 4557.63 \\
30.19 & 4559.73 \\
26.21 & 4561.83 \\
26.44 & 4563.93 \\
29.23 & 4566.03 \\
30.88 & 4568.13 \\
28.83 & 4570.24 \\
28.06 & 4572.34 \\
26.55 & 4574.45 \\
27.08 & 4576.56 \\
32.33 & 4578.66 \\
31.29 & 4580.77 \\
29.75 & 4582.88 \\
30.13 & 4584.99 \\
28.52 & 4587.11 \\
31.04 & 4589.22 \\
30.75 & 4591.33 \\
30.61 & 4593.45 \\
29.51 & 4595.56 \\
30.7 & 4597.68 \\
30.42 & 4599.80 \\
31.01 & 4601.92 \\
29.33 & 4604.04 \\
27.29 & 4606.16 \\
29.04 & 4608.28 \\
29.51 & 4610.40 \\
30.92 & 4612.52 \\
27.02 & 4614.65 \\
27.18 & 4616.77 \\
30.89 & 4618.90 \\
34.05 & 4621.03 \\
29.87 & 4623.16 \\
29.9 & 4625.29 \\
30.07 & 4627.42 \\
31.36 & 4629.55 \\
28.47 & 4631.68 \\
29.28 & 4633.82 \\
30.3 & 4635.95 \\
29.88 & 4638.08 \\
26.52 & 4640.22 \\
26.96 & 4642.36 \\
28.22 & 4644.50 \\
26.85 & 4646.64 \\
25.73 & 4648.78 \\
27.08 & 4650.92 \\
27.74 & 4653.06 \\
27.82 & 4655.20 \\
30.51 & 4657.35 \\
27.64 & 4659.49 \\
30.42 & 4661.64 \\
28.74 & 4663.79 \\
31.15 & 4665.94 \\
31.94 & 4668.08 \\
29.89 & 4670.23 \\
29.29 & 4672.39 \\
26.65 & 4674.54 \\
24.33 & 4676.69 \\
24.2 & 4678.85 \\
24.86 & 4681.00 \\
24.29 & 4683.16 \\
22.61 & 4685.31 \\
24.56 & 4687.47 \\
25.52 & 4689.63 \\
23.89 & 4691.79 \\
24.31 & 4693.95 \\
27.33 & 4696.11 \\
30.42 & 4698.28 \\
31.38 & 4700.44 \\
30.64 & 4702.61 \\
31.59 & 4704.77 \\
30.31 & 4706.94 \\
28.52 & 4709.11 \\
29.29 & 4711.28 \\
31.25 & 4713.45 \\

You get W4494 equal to 0.21 mag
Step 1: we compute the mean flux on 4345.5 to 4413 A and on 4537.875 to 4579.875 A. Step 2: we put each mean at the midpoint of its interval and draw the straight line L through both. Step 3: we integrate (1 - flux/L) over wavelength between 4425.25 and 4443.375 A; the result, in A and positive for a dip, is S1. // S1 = 3.0 A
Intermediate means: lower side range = 20.3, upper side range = 27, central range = 18.6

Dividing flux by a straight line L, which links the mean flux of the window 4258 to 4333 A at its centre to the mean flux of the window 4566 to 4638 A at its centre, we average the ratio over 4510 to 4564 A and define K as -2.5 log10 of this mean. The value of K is 0.23 mag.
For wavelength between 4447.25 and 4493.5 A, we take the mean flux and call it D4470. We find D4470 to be 22.5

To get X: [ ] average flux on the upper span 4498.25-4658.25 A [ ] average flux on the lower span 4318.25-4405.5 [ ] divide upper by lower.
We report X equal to 1.36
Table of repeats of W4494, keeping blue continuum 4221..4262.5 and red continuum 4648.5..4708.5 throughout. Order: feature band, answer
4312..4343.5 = 0.208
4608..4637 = -0.110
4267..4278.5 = 0.263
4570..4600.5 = -0.123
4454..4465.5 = 0.004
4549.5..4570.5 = -0.093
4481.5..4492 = 0.381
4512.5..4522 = 0.074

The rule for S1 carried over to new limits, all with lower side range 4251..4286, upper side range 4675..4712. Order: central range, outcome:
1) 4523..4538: 6.06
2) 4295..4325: 2.37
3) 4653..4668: -1.62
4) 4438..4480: 1.86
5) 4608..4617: -0.98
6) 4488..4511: 4.70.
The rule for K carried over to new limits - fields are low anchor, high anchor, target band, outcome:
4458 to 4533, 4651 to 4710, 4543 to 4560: -0.15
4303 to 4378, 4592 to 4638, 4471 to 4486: 0.08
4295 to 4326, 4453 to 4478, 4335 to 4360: 0.11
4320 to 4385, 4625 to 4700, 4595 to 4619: -0.13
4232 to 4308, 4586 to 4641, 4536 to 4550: 0.25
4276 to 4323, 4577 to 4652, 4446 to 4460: 0.04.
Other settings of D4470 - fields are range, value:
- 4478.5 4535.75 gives 19.7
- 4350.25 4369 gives 20.3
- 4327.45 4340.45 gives 15.8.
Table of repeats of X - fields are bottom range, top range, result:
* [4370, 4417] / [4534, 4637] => 1.38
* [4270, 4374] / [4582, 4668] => 1.54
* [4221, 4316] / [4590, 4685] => 1.45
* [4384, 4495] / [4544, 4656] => 1.33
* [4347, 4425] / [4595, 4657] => 1.42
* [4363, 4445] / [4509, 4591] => 1.23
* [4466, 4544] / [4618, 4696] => 1.36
